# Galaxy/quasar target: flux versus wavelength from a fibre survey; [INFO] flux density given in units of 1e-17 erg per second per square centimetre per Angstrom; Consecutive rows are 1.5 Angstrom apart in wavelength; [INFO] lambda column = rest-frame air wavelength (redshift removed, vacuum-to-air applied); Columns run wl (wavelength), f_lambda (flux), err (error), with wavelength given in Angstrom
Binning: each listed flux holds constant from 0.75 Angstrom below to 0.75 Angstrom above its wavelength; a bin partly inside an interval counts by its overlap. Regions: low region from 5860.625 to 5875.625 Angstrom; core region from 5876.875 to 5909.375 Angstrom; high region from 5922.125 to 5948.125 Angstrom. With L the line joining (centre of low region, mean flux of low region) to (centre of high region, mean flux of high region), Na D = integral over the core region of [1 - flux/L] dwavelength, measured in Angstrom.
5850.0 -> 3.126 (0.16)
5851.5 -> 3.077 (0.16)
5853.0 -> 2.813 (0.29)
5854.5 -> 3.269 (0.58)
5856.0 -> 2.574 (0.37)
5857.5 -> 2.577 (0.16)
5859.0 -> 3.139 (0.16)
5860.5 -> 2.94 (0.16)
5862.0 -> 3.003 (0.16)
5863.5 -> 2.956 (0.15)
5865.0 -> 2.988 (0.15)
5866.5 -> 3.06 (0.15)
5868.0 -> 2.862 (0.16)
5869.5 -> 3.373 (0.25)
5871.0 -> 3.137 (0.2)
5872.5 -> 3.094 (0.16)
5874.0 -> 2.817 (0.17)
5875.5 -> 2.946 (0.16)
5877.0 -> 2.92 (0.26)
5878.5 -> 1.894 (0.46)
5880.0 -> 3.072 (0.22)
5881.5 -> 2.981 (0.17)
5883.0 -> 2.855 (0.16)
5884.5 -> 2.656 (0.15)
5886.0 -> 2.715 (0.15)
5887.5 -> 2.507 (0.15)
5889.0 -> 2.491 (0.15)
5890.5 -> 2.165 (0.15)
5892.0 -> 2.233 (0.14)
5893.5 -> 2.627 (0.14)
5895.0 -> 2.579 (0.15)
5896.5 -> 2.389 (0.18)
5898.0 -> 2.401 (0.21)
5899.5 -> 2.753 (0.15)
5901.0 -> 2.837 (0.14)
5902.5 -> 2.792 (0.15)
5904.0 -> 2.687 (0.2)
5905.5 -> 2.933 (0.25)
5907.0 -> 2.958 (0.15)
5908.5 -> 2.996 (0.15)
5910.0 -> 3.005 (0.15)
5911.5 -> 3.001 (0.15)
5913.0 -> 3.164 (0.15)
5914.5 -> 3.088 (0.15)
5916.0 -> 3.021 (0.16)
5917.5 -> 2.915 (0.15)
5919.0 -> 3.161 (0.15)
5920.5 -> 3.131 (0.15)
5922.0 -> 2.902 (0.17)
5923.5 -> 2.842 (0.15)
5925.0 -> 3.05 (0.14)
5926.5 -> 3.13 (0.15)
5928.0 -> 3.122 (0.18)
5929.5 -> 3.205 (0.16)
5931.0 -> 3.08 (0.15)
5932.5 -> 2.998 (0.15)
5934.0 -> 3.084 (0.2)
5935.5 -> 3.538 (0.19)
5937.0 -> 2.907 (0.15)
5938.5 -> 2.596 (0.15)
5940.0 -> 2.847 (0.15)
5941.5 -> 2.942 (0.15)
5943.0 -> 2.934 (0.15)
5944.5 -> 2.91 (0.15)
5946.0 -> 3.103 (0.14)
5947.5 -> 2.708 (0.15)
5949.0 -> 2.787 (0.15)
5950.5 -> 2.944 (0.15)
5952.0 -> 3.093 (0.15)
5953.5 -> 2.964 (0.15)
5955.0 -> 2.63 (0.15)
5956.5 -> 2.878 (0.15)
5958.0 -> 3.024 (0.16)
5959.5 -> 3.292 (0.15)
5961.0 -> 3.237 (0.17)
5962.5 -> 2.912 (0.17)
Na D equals 3.9 Angstrom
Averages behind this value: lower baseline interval 3.02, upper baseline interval 3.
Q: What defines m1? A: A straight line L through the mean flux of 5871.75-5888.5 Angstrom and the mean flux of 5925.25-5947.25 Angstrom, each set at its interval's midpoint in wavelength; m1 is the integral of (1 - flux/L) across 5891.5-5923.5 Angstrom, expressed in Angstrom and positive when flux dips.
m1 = 0.6 Angstrom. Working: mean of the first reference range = 2.76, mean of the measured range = 2.84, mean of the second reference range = 3.02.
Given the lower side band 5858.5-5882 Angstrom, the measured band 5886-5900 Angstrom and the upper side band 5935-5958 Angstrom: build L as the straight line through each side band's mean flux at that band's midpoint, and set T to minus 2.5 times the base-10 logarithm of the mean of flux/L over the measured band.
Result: 0.19 mag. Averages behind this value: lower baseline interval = 2.95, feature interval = 2.47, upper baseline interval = 2.92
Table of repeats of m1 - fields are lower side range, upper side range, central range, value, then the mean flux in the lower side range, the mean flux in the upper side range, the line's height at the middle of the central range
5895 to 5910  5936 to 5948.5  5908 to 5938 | -2.60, 2.75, 2.88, 2.82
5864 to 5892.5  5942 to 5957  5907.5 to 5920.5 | -0.95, 2.78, 2.9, 2.84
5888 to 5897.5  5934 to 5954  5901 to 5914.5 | -1.95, 2.42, 2.95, 2.57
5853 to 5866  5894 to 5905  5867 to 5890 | -0.20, 2.93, 2.64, 2.79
